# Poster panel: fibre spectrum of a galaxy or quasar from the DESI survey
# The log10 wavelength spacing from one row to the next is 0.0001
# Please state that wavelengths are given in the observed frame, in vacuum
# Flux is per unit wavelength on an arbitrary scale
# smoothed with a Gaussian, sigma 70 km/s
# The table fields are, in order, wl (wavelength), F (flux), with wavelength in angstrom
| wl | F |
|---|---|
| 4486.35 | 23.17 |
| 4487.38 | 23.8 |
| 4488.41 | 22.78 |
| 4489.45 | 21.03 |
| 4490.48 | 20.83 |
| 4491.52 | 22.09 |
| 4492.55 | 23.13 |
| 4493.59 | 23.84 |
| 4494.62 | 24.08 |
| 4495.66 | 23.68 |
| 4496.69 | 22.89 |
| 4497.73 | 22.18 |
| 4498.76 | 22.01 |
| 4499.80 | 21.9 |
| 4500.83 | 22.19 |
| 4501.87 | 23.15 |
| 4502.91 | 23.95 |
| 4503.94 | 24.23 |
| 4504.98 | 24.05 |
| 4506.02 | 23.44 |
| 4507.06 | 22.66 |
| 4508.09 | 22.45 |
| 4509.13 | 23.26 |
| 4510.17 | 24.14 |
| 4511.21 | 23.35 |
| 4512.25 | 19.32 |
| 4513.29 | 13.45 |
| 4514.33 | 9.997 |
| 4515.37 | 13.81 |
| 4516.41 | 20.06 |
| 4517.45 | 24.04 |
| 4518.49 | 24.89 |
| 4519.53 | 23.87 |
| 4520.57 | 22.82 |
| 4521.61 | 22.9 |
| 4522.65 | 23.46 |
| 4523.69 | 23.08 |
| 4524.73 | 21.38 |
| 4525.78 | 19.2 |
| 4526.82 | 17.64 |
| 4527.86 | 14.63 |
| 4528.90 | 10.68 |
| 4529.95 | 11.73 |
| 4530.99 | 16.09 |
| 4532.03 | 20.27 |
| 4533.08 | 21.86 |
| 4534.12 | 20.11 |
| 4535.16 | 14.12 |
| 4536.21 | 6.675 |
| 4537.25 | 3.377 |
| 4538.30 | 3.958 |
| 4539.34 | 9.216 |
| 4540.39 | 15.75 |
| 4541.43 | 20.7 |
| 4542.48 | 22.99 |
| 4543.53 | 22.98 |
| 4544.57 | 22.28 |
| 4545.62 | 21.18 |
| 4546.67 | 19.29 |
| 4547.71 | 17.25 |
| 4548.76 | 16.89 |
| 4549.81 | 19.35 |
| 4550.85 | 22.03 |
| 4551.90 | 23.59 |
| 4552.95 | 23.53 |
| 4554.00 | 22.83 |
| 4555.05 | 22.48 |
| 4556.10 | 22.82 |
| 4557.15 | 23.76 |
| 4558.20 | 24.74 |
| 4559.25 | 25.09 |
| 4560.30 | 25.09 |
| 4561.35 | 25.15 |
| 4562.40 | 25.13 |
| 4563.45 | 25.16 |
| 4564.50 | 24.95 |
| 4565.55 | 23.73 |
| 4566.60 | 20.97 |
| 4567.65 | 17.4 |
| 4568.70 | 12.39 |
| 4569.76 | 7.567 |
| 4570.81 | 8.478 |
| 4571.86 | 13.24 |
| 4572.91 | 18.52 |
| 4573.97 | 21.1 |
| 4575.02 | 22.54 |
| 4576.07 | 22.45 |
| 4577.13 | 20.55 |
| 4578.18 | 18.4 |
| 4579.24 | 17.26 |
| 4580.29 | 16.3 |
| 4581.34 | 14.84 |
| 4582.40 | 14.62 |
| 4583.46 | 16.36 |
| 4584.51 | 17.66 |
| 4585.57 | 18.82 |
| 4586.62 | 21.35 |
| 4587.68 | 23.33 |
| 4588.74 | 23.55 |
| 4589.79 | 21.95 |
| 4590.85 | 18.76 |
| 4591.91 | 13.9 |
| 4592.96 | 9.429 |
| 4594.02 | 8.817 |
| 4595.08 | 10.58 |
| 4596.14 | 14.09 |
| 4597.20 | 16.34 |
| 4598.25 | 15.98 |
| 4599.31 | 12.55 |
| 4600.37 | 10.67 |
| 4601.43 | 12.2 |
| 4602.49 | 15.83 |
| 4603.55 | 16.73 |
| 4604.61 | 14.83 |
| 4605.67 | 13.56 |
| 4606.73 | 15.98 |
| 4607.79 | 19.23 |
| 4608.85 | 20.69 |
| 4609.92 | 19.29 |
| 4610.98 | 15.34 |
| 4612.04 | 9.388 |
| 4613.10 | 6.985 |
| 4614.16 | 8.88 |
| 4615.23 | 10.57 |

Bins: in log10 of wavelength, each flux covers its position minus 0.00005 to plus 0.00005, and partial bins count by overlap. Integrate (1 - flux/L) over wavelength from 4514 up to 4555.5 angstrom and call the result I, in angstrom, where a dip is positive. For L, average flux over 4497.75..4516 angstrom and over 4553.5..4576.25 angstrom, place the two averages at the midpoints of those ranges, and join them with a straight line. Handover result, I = 4.99 angstrom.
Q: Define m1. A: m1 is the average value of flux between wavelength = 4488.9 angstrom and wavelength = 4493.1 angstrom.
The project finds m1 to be 21.7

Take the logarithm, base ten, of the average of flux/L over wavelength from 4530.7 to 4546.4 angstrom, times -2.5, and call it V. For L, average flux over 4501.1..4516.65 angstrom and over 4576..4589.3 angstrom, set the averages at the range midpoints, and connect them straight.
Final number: 0.23 mag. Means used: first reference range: 20.8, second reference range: 18.8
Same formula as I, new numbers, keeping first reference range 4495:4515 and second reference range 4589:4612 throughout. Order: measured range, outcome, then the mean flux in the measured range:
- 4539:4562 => -3.73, 21.4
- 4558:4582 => -3.19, 19.5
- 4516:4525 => -1.07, 23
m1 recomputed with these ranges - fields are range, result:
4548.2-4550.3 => 18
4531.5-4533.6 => 21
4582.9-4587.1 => 18.5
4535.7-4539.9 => 5.88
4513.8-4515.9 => 11.9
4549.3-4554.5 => 22.3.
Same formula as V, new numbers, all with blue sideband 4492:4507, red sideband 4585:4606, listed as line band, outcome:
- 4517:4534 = 0.07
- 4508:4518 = 0.15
